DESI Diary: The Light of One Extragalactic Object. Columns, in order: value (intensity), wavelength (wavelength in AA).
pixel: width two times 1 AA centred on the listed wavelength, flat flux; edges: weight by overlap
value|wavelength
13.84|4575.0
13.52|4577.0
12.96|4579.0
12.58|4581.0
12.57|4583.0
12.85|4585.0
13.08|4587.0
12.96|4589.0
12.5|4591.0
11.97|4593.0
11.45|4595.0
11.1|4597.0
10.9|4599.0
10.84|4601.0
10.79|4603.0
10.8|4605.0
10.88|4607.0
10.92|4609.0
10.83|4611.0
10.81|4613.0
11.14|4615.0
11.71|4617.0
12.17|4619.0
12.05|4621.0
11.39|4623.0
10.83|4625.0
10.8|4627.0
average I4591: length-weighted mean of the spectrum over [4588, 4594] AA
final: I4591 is 12.5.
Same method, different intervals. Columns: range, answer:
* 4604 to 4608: 10.8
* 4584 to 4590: 13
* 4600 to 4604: 10.8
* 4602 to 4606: 10.8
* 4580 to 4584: 12.6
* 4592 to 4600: 11.4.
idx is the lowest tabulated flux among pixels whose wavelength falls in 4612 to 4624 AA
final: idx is 10.81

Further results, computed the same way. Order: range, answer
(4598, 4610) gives 10.79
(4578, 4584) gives 12.57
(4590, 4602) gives 10.84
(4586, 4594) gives 11.97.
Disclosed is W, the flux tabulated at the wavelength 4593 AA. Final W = 11.97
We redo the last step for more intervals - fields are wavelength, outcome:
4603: 10.79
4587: 13.08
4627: 10.8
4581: 12.58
